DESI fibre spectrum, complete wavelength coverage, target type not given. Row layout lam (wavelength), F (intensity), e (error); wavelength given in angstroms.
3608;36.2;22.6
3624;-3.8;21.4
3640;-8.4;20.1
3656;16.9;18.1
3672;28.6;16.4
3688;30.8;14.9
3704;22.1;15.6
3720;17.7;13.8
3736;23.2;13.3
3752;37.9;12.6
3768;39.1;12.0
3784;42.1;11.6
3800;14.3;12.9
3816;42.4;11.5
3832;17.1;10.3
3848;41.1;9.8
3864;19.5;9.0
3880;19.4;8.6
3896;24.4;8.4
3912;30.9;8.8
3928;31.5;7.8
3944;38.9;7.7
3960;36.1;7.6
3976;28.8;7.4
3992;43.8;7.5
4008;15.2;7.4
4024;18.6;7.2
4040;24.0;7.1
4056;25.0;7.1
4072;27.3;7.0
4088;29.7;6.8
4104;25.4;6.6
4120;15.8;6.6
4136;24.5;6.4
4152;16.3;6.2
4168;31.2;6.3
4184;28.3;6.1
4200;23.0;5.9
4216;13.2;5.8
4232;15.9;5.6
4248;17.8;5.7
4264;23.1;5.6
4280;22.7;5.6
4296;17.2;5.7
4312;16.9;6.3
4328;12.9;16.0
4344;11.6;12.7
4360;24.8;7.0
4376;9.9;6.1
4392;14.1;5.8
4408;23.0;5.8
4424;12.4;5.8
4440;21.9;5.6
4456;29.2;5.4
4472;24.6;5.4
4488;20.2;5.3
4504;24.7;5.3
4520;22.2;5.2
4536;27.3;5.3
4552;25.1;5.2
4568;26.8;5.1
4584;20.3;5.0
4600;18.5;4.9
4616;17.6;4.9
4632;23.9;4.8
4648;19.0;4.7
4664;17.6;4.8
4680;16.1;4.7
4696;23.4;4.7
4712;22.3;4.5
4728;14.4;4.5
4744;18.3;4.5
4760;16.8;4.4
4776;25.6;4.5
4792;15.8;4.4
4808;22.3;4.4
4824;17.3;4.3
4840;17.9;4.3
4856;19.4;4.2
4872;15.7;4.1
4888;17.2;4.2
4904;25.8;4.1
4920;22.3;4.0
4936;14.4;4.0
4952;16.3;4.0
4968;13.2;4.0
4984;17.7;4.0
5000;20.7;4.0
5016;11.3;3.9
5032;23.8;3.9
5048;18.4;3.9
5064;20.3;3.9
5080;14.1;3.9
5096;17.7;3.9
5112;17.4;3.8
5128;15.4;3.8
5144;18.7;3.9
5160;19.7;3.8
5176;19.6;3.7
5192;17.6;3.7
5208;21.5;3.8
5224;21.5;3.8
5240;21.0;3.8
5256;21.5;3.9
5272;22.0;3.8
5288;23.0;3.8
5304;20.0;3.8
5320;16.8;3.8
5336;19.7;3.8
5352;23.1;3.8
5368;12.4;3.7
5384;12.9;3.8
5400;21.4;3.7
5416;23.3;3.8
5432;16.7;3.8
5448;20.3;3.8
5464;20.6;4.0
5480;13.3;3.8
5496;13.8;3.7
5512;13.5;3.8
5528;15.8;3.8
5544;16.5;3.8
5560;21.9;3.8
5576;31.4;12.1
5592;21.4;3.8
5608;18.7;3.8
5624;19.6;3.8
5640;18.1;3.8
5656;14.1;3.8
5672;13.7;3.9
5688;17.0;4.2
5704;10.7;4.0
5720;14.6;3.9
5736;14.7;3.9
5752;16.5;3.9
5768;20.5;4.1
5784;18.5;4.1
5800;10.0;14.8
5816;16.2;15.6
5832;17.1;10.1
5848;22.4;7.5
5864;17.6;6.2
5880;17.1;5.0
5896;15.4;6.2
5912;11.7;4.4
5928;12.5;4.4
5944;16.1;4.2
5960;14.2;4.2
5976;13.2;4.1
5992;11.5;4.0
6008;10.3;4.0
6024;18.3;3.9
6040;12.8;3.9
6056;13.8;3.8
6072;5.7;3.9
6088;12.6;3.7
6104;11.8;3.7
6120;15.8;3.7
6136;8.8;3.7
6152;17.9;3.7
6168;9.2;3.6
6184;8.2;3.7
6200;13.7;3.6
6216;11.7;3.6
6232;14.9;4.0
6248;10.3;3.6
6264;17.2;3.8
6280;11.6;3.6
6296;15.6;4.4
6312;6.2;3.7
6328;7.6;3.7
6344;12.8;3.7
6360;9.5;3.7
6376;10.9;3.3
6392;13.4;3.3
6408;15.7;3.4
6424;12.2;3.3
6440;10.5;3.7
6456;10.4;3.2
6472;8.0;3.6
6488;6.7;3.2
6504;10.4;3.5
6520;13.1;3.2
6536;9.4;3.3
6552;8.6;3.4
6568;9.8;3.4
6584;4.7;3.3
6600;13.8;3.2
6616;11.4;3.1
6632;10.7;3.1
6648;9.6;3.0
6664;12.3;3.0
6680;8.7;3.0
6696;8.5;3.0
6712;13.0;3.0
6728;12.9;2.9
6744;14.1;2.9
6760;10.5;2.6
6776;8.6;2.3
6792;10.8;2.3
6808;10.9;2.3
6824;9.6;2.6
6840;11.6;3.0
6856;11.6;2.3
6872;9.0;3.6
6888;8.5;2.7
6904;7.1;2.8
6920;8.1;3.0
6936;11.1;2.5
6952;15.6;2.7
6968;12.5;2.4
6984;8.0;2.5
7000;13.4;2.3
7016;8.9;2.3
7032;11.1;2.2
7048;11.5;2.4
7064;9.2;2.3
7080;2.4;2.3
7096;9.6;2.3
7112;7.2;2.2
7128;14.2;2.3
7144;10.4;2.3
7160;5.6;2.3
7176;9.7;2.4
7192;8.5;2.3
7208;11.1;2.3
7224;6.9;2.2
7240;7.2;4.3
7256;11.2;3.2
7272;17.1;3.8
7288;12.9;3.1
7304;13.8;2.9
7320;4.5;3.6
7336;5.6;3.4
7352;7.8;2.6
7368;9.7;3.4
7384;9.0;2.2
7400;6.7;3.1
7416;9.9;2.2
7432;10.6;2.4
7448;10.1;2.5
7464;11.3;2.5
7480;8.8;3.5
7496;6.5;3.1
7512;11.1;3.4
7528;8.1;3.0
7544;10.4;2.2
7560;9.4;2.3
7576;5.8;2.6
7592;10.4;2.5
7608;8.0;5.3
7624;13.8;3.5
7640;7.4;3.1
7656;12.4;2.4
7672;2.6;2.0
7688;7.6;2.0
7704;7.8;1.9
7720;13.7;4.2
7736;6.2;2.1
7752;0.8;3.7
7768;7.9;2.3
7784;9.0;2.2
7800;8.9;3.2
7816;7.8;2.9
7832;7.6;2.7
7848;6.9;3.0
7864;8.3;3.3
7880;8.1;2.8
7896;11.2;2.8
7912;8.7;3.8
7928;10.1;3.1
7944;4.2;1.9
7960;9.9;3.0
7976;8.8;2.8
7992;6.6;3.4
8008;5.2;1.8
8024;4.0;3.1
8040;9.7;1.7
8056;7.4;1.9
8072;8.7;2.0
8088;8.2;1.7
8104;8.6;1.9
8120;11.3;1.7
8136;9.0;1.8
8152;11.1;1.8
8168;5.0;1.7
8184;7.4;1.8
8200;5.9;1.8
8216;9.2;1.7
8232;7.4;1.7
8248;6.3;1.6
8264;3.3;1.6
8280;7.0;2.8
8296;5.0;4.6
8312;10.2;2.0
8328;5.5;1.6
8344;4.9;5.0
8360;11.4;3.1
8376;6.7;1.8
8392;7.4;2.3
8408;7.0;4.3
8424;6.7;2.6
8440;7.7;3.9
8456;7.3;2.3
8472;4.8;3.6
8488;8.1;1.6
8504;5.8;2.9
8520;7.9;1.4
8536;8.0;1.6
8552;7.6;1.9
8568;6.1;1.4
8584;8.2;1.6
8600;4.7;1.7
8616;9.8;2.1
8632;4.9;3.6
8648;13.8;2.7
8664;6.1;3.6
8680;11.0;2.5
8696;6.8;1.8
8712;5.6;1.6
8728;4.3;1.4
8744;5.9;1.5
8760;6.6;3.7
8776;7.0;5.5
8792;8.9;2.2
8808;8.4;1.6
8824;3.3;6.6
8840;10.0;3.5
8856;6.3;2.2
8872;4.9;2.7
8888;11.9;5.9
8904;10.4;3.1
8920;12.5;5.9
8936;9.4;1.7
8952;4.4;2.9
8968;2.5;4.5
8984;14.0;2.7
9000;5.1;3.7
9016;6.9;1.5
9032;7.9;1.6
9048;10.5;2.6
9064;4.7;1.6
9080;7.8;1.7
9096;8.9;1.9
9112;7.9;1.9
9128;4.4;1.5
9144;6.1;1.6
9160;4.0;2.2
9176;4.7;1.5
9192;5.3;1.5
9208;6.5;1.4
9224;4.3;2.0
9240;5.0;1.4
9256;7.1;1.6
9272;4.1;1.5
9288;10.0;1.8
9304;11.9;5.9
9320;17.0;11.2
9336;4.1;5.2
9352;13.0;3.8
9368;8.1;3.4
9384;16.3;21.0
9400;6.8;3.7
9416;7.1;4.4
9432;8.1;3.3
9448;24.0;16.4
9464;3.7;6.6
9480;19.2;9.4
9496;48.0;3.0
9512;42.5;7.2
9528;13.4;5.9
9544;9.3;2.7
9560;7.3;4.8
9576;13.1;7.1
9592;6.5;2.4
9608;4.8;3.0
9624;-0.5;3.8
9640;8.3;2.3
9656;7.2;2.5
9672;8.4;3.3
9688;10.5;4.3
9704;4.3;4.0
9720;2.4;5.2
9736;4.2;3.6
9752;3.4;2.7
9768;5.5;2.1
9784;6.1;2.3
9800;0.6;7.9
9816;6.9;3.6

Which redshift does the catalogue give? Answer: 1.549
